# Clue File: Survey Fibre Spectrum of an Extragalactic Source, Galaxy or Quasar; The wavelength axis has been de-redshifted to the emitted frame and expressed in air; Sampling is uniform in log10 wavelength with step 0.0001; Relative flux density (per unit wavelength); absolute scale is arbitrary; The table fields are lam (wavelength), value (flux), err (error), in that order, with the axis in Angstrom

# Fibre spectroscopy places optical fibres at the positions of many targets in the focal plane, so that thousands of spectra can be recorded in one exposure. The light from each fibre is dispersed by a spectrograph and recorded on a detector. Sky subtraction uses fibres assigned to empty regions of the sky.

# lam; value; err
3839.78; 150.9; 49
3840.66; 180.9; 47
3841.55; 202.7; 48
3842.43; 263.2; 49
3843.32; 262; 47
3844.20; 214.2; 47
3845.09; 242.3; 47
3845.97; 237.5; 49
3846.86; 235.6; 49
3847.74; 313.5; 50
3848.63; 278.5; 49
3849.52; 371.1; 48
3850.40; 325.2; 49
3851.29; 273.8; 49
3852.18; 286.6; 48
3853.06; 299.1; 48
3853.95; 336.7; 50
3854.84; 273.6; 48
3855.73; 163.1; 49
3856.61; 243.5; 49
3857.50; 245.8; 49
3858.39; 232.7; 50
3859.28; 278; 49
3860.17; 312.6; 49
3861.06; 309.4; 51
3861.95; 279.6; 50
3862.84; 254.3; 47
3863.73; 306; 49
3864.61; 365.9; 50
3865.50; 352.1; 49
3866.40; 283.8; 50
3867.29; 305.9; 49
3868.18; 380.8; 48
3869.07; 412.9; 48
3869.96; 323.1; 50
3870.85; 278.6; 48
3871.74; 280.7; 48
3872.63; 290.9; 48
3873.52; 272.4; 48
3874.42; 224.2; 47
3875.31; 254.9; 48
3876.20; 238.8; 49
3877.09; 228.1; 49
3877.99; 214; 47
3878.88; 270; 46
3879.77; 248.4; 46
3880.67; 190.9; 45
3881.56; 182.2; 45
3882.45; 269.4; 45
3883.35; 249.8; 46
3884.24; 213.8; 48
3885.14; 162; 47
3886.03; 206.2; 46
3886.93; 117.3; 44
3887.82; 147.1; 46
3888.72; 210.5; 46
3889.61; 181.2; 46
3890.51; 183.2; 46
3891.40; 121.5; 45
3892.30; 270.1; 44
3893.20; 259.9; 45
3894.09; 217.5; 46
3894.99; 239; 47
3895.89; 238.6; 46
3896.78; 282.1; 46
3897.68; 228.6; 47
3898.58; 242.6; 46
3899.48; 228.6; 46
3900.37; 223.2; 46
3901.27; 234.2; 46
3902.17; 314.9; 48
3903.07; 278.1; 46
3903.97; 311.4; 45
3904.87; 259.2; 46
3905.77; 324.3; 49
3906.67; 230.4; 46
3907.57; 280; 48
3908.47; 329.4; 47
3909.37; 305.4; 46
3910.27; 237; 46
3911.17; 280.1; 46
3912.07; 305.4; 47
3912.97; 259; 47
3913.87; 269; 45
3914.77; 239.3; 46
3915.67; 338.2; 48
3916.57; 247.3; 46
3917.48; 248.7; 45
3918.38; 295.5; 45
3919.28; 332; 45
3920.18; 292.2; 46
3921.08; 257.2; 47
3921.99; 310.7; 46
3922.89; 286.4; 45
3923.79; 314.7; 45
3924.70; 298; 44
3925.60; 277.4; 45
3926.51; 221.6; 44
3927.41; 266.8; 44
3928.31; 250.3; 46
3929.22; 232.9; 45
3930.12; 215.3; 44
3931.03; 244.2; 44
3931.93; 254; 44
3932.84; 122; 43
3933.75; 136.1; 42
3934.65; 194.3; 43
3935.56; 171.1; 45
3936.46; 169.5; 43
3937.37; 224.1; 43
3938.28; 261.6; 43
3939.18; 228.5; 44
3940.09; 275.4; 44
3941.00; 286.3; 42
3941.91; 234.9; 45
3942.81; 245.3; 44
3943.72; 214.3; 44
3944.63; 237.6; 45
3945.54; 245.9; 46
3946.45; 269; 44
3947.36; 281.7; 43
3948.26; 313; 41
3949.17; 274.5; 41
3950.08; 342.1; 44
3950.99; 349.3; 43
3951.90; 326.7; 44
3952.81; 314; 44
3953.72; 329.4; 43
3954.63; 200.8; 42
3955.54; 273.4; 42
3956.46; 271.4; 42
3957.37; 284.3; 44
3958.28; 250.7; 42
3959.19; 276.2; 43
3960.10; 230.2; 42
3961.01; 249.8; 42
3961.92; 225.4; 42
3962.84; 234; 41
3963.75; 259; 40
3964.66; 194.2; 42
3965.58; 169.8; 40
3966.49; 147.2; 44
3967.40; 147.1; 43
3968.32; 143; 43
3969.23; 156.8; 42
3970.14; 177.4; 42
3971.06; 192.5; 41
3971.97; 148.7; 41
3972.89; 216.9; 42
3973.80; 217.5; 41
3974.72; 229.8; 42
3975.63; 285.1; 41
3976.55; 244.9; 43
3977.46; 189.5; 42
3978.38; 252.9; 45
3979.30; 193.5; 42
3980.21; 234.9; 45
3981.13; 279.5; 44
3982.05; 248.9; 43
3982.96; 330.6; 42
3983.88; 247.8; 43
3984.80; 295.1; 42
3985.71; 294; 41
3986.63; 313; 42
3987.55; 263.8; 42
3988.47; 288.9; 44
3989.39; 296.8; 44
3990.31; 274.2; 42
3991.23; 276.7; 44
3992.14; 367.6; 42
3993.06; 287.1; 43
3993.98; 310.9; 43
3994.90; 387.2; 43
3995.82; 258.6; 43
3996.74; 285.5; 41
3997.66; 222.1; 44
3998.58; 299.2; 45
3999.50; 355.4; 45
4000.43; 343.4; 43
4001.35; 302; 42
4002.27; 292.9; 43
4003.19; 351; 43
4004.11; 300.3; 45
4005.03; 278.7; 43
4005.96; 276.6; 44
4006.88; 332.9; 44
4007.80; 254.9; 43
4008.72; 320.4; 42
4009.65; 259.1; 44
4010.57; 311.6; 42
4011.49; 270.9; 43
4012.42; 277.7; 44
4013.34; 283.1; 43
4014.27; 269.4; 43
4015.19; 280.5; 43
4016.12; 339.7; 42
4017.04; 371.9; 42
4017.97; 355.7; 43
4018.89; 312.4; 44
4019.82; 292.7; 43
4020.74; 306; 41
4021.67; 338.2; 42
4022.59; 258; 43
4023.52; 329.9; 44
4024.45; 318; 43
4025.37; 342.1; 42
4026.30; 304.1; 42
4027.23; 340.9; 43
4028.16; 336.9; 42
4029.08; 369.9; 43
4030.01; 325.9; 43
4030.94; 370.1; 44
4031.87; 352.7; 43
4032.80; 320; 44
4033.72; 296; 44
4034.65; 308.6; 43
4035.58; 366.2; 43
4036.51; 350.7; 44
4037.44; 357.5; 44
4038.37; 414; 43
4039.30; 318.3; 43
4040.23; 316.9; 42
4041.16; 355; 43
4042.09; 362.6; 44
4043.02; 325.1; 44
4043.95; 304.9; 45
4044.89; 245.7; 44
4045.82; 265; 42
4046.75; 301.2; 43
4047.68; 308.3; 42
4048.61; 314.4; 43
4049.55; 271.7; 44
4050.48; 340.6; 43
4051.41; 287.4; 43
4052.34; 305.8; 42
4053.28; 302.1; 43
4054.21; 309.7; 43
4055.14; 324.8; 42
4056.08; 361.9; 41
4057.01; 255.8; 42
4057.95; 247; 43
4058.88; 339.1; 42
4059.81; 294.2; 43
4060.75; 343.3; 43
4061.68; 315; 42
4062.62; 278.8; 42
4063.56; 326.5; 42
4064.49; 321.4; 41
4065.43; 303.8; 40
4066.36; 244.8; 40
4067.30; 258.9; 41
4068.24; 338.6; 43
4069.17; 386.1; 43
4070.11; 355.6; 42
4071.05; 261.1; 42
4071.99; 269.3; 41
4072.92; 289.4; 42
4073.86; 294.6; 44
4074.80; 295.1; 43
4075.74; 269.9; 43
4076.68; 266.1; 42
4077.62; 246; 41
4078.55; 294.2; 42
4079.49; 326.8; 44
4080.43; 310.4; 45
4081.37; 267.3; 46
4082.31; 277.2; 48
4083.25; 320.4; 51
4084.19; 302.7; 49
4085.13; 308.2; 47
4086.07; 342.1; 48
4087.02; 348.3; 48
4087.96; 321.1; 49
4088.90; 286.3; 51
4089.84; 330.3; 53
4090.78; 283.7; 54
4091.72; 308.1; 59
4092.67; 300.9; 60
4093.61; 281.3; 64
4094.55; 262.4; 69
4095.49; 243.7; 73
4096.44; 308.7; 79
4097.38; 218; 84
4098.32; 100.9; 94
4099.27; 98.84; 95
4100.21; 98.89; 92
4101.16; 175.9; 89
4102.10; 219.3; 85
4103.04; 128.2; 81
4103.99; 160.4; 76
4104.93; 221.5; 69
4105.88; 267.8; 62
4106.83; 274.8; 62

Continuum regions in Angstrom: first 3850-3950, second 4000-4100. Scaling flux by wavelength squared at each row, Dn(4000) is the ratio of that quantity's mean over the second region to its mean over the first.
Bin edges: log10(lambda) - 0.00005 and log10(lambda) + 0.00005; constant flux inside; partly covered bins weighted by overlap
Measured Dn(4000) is 1.27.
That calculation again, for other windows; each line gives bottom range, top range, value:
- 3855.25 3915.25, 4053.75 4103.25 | 1.21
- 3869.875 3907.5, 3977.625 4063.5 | 1.39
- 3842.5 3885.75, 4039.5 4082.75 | 1.23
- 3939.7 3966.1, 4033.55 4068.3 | 1.24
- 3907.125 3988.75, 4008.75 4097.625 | 1.30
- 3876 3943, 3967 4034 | 1.23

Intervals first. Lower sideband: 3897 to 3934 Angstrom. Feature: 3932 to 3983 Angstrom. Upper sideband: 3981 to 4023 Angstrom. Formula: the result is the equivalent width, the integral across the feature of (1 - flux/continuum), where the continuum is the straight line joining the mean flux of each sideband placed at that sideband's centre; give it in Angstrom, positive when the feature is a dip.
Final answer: 8.4 Angstrom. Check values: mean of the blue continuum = 265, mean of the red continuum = 299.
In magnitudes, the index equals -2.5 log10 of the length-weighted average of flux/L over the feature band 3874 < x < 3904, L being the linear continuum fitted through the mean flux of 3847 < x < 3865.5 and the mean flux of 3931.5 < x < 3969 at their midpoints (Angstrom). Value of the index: 0.20 mag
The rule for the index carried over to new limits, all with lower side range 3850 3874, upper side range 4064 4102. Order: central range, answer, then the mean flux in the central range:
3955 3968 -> 0.25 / 228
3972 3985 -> 0.17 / 243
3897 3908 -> 0.11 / 263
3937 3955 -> 0.06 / 273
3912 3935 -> 0.13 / 258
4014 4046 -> -0.16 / 327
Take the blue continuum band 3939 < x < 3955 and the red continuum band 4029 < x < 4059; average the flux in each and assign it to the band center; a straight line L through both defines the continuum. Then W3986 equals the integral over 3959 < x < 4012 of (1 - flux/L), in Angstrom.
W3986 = 6.25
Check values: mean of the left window 277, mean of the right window 320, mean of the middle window 260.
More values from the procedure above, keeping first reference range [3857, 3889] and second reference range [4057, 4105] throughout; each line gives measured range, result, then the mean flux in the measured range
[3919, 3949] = 2.0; 247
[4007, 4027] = -2.6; 305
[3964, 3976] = 3.6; 187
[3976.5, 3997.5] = -0.8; 279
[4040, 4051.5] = -1.5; 308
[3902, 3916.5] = -1.1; 284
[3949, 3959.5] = -1.0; 292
